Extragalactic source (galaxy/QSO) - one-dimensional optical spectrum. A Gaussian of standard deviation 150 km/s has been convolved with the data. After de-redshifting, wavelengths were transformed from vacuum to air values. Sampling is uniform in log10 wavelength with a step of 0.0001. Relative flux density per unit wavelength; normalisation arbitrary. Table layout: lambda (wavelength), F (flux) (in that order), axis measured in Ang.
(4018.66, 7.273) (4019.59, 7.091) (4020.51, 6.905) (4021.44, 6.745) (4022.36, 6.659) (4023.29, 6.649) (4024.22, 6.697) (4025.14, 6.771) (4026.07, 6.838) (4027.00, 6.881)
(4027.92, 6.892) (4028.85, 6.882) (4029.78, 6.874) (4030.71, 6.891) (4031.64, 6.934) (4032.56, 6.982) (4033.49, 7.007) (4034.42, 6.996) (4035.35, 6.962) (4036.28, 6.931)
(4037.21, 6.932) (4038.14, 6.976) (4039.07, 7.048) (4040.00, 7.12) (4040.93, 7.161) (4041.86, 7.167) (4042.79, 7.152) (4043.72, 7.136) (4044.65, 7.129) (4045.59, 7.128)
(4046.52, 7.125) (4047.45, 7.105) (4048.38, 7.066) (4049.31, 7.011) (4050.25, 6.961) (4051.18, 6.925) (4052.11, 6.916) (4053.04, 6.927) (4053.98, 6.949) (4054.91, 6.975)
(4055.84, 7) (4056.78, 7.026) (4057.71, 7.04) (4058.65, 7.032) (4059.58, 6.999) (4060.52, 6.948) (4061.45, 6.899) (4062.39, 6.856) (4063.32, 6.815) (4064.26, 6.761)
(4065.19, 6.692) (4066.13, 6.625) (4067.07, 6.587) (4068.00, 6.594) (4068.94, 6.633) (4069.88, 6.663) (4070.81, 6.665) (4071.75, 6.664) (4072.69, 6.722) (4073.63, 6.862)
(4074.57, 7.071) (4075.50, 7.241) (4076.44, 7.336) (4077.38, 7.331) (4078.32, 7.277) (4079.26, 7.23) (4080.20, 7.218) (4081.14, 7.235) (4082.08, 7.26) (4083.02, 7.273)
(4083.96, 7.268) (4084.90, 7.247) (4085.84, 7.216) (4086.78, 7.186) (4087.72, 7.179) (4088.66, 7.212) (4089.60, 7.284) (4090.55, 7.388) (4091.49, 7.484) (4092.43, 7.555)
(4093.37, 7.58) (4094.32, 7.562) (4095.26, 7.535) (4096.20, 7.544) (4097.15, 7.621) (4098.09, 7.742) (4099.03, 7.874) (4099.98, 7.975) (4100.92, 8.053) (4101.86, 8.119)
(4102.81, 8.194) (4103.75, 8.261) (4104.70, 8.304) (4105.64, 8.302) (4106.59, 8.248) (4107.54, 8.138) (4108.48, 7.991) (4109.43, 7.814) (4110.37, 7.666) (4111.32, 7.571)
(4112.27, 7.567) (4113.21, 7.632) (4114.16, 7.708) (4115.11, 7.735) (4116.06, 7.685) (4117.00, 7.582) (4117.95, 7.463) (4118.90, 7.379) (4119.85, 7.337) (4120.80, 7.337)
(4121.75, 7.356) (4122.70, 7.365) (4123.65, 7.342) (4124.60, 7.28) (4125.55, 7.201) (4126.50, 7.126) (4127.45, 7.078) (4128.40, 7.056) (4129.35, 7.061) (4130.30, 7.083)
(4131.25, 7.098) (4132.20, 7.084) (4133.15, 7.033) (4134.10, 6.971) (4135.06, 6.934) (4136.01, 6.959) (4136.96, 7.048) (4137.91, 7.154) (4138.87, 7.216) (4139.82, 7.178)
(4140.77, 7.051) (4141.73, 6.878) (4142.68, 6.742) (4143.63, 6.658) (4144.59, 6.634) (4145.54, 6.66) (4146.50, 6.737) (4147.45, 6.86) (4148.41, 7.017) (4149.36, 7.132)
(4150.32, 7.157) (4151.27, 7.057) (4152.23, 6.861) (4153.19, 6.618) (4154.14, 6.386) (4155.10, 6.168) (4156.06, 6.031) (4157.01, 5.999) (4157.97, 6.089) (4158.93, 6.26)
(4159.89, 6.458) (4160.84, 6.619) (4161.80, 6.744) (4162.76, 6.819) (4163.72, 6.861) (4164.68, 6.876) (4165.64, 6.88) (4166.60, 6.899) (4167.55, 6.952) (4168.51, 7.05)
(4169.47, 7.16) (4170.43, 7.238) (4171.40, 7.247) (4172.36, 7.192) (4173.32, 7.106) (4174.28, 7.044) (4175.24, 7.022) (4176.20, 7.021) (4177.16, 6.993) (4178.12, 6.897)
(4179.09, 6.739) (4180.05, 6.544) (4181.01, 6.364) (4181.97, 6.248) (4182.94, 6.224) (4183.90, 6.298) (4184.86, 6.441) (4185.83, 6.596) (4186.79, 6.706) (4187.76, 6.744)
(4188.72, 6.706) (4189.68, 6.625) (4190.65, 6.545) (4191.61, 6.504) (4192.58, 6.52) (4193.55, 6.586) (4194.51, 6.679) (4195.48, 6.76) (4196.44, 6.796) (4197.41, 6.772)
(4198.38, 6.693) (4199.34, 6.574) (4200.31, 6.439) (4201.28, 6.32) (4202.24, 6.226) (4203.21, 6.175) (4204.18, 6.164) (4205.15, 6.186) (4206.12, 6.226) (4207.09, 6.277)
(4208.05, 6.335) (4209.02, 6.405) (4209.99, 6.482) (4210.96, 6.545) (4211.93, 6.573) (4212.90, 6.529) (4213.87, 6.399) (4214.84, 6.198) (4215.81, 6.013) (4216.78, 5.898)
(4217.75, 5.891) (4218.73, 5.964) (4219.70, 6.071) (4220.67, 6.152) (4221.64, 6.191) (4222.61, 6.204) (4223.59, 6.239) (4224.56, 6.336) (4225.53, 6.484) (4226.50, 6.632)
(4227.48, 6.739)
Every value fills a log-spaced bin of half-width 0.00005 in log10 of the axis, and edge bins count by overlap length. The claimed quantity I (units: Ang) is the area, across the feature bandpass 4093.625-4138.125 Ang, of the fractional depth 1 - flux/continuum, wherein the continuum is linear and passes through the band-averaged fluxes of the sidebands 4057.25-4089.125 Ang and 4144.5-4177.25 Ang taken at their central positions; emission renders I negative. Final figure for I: -4.11 Ang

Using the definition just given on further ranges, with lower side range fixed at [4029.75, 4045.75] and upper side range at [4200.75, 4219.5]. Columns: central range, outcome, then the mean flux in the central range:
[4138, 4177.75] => -2.07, 6.82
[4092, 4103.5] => -1.76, 7.79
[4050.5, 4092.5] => -0.90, 7.02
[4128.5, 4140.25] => -0.85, 7.07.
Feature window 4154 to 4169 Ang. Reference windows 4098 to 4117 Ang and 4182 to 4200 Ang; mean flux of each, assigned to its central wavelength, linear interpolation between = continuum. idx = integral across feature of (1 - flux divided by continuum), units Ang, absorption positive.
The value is 1.0 Ang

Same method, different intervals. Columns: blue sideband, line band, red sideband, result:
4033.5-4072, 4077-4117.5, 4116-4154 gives -3.5 Ang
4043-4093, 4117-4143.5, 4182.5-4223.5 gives -1.6 Ang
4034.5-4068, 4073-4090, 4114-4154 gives -0.5 Ang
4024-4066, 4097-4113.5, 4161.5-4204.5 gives -2.7 Ang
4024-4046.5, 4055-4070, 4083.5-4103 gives 0.9 Ang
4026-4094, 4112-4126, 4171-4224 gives -1.4 Ang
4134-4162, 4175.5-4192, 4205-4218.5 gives -0.3 Ang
